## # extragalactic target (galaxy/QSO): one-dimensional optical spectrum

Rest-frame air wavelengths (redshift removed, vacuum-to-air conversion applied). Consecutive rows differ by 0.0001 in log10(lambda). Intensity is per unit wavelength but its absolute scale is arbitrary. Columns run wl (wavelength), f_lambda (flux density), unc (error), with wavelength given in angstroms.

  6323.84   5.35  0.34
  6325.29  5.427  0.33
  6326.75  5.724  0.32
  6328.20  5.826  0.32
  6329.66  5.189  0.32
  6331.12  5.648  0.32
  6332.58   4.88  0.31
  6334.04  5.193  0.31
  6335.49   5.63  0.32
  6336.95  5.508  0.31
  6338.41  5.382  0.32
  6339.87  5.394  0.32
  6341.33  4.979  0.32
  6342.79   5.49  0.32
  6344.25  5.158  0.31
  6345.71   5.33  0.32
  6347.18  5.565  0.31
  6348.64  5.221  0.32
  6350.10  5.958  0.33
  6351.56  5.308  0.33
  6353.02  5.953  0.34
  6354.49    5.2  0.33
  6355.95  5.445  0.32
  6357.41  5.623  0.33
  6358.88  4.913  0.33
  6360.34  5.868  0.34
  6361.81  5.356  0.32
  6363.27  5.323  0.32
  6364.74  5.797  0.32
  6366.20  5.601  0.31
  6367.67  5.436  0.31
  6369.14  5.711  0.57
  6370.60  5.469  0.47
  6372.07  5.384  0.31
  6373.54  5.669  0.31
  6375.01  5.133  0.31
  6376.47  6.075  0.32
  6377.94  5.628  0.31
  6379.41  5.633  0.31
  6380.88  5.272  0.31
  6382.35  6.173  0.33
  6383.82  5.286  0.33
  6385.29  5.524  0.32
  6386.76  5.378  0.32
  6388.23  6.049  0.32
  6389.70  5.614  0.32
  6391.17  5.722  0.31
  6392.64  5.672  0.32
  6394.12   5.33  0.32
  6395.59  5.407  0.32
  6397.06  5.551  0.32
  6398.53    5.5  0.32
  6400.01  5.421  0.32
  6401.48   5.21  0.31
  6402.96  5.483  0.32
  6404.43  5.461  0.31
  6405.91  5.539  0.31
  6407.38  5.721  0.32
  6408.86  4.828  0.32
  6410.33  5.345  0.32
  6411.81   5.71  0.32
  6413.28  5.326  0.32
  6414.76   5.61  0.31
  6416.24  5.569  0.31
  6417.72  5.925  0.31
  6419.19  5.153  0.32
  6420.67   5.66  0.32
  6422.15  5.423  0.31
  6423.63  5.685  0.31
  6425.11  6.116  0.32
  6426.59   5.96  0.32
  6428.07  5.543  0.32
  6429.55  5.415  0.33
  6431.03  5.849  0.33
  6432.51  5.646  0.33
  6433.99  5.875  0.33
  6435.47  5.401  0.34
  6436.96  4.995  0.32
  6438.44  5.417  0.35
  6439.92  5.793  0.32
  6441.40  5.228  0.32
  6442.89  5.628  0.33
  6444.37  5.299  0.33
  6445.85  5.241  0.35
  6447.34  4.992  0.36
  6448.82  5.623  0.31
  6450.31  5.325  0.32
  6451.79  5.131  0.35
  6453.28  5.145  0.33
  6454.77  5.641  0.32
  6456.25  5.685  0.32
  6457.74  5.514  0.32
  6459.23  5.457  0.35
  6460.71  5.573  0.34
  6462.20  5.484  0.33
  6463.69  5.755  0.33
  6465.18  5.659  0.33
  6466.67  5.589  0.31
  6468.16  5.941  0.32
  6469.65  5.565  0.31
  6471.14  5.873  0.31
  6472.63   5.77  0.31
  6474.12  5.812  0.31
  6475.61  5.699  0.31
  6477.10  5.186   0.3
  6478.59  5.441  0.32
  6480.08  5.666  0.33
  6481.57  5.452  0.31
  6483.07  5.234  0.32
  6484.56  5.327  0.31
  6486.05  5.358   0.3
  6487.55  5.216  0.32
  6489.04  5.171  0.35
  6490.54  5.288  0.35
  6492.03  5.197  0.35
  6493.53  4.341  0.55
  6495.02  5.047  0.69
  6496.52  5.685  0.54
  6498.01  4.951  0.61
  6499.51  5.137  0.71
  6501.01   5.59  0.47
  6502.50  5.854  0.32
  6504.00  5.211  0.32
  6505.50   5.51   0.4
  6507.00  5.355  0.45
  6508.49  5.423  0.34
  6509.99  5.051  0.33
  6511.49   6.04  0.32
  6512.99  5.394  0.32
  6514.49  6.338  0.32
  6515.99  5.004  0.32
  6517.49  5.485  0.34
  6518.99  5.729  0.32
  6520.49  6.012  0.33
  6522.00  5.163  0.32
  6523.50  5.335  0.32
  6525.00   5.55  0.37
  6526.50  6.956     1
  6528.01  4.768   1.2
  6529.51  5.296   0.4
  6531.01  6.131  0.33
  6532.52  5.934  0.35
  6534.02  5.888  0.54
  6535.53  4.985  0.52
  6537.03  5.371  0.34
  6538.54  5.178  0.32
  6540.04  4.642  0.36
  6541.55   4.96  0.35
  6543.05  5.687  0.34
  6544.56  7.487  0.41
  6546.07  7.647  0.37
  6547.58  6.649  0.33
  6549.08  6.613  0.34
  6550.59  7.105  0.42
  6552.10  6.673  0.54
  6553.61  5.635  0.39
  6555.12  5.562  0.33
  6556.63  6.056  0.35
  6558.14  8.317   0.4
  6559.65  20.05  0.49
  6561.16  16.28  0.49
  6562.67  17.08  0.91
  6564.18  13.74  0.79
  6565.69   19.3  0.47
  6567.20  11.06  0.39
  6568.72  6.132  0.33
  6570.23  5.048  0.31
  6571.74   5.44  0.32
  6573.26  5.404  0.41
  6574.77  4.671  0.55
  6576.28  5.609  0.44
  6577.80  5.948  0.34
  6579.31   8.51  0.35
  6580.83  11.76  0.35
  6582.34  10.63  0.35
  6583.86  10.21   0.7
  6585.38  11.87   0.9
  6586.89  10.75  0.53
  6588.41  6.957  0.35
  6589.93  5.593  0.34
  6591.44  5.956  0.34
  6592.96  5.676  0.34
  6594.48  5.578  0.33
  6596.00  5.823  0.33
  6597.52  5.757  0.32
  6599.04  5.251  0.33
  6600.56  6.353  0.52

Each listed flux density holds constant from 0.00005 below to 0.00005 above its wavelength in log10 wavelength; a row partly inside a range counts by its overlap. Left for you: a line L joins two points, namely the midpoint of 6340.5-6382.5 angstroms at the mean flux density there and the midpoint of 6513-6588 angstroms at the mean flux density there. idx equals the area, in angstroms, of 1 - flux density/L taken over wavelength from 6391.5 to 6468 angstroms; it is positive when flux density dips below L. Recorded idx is 9.4 angstroms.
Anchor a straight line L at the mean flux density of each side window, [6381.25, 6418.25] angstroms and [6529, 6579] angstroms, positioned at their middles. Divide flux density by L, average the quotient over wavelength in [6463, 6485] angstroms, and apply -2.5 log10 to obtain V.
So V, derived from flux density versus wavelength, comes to 0.18 mag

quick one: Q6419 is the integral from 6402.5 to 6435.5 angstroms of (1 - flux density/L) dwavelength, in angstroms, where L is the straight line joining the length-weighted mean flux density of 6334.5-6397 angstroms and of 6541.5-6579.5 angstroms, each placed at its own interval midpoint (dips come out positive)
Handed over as 4.1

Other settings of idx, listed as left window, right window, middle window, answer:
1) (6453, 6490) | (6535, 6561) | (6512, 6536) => 3.8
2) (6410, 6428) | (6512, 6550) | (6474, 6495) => 1.6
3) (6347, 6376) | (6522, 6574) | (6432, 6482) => 8.5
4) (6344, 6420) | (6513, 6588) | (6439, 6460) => 3.2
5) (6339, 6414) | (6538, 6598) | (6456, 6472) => 2.6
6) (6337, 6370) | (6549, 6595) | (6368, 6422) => 5.1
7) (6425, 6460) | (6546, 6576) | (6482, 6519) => 9.9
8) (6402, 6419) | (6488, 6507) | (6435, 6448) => 0.2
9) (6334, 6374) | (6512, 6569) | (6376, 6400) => 1.0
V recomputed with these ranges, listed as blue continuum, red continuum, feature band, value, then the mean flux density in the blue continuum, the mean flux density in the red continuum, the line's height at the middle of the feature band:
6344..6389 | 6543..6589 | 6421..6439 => 0.19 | 5.53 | 9.09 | 6.66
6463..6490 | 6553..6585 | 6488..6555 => 0.31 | 5.54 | 9.68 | 7.55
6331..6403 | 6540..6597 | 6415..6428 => 0.11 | 5.49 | 8.41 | 6.28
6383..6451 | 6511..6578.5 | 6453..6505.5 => 0.17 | 5.51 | 7.24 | 6.35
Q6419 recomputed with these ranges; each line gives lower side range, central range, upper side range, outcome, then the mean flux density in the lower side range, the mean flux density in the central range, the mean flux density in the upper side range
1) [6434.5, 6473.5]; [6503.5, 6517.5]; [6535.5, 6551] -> 0.87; 5.49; 5.49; 6.06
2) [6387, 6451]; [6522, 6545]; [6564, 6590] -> 6.75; 5.52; 5.57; 8.79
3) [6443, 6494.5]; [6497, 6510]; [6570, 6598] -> 1.35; 5.43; 5.37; 7.28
